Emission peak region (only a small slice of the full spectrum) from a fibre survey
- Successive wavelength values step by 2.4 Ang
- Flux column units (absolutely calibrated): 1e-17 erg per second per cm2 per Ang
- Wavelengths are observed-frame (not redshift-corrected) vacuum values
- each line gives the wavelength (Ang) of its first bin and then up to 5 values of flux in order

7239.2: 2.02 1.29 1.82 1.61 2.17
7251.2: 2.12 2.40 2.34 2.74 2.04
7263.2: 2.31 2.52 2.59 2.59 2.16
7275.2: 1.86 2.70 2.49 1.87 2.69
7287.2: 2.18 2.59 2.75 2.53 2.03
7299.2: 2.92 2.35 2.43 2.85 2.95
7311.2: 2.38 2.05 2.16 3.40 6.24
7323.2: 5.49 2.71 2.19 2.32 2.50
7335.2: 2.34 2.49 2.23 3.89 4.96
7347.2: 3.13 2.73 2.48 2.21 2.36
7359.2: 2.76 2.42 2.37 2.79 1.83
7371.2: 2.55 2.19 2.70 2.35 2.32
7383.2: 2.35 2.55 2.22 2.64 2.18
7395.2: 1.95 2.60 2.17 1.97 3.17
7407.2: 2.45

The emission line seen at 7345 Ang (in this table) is [N II] 6583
